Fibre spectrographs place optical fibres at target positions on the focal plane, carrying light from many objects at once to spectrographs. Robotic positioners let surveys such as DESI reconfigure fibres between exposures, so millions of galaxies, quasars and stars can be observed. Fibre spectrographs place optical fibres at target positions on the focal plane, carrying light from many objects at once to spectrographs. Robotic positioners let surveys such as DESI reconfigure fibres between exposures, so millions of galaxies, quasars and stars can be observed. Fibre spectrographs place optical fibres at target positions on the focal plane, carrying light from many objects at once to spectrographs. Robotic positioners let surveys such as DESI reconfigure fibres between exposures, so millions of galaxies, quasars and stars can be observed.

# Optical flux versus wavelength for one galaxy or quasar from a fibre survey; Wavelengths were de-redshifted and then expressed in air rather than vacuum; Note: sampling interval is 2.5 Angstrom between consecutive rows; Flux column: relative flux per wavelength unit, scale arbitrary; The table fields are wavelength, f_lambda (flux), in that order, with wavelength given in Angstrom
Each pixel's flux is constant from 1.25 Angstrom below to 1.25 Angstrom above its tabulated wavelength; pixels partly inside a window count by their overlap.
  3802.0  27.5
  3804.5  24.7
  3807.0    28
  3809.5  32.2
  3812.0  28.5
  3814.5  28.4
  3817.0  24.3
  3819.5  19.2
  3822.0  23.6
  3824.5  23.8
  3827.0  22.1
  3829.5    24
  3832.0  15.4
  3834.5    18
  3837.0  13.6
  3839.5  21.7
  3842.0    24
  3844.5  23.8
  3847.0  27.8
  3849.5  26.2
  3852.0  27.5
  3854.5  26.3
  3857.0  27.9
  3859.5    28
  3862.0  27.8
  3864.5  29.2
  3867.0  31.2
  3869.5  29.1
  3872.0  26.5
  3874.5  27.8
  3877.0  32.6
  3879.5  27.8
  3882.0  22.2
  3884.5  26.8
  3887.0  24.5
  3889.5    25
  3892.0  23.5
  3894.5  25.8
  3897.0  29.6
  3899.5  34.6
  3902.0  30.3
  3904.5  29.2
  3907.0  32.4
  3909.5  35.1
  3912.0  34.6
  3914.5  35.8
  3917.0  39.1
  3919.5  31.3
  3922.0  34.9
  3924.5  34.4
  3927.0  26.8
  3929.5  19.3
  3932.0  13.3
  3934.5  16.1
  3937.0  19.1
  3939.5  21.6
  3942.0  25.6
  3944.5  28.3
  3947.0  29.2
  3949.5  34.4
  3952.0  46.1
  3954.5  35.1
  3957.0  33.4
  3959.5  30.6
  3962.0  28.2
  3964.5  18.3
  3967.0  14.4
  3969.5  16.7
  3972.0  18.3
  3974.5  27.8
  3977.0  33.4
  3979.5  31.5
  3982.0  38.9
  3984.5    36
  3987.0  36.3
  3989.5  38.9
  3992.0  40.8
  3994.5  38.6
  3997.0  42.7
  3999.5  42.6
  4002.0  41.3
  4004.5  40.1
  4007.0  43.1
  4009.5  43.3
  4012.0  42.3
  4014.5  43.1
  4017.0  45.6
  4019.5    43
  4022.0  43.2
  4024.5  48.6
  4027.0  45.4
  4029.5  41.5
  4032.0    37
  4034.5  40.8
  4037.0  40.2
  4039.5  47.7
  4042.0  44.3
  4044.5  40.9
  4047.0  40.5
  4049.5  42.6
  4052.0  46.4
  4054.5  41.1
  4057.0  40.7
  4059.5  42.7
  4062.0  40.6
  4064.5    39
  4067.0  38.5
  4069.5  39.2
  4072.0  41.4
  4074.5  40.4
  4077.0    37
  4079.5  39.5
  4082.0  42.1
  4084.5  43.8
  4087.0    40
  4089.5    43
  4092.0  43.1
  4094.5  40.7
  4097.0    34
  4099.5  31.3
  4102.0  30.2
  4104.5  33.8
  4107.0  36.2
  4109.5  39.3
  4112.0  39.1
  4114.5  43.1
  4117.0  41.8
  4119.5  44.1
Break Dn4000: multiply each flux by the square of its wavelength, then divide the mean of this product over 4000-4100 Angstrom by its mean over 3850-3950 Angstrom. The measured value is 1.6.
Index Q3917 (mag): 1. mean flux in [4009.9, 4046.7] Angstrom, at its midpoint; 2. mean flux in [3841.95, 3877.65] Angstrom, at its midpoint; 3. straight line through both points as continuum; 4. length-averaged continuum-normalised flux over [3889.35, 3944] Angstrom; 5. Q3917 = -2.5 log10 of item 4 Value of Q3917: 0.16 mag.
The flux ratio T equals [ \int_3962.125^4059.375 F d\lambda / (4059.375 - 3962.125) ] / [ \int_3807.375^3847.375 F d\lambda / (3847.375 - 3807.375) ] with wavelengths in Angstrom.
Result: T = 1.7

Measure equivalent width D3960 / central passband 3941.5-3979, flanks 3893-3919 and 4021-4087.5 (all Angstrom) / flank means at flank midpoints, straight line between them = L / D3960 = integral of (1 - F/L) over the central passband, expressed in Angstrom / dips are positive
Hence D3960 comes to 8.1 Angstrom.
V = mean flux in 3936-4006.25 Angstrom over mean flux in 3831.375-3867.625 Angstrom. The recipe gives 1.3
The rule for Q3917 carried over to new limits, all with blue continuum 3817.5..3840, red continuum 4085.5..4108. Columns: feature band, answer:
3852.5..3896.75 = -0.181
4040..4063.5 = -0.233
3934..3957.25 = -0.056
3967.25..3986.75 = 0.039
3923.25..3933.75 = 0.146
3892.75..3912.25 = -0.242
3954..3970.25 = 0.140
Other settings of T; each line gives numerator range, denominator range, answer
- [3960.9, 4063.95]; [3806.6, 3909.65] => 1.46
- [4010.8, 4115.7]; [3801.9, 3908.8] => 1.56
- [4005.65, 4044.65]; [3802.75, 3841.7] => 1.86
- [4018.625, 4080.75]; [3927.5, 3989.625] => 1.52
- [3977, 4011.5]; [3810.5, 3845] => 1.77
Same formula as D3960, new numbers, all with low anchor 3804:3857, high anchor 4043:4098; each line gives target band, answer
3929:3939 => 4.5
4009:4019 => -1.8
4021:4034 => -1.8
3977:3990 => -0.4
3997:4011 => -2.3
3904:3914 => -1.3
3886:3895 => 1.2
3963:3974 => 5.2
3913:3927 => -1.9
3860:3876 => -1.2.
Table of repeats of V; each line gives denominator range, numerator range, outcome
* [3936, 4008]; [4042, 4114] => 1.23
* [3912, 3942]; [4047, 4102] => 1.50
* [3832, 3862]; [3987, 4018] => 1.74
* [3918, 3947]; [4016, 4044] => 1.74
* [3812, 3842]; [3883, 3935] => 1.33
